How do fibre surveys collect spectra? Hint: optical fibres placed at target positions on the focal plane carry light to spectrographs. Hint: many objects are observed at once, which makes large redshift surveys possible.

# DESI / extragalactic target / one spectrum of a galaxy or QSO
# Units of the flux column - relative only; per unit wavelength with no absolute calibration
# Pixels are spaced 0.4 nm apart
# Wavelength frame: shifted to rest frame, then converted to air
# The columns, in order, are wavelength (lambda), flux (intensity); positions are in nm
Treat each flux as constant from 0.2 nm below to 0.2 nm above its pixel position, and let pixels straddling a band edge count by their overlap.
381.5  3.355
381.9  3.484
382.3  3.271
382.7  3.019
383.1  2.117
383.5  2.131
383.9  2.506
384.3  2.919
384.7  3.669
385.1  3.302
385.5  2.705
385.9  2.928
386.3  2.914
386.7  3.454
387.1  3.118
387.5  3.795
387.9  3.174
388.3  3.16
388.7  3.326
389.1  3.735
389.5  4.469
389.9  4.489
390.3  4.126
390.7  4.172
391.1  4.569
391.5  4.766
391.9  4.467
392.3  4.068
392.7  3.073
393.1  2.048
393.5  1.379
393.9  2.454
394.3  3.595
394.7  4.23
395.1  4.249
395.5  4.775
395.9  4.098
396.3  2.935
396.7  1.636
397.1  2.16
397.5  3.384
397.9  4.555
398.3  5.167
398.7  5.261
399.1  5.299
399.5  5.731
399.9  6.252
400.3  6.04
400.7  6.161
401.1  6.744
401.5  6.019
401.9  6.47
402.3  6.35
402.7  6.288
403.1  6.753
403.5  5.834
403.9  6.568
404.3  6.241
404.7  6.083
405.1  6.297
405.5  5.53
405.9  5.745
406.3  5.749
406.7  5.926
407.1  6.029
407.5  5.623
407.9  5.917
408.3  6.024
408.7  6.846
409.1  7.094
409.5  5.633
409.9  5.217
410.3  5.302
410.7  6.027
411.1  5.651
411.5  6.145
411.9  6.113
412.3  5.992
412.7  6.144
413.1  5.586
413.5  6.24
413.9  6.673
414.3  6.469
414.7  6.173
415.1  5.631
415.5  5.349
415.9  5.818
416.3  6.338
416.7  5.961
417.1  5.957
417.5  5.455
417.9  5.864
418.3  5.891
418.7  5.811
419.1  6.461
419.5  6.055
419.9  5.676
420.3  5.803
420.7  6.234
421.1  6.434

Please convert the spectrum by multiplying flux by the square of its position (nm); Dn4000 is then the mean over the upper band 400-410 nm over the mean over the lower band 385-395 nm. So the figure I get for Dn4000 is 1.88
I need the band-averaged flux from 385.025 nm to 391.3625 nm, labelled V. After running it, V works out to 3.61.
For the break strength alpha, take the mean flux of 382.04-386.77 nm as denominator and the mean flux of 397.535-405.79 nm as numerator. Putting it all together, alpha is 2.0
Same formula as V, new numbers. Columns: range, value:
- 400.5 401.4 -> 6.4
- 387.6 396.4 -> 3.71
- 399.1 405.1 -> 6.22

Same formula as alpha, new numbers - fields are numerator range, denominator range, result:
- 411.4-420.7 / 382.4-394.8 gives 1.79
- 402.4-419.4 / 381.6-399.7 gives 1.69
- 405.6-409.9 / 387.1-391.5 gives 1.54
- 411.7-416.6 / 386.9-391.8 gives 1.54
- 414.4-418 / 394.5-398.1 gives 1.65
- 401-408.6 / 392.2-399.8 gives 1.65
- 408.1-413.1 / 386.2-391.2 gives 1.61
